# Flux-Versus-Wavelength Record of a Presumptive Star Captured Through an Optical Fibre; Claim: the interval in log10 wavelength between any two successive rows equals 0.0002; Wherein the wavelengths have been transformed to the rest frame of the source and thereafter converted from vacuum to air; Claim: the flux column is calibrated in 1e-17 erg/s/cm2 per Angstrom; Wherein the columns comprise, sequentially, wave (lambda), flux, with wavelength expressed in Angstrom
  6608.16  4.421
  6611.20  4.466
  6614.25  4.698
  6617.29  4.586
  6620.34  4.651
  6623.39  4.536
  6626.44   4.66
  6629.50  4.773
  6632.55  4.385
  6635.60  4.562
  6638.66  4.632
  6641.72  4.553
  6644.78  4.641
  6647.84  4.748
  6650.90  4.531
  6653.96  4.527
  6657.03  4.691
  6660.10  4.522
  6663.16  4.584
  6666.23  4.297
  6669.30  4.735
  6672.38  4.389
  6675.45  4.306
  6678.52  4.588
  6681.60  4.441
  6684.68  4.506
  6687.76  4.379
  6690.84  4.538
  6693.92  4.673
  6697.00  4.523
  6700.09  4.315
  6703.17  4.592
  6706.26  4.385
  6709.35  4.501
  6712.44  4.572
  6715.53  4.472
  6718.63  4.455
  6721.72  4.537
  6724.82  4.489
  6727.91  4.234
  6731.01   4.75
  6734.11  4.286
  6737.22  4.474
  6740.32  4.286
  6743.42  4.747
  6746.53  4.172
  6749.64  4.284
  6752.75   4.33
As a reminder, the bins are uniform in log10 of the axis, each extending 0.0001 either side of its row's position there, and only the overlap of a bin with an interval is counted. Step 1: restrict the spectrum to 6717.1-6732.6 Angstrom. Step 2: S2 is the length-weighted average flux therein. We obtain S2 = 4.49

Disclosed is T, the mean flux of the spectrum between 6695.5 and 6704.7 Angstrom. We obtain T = 4.48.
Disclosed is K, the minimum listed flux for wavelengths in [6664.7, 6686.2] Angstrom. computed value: 4.297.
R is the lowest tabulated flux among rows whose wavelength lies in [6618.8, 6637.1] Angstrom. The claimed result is 4.385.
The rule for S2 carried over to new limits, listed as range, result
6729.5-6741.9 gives 4.45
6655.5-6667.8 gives 4.53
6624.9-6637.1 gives 4.6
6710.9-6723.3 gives 4.51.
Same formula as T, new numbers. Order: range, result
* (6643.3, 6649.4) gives 4.7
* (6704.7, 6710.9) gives 4.44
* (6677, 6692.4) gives 4.49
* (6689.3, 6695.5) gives 4.61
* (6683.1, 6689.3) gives 4.44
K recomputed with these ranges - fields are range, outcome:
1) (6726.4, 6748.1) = 4.172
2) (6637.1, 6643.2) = 4.553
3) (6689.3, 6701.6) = 4.315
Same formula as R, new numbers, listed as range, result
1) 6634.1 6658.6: 4.527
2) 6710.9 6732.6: 4.234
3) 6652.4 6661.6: 4.522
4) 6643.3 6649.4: 4.641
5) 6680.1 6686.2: 4.441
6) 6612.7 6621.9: 4.586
